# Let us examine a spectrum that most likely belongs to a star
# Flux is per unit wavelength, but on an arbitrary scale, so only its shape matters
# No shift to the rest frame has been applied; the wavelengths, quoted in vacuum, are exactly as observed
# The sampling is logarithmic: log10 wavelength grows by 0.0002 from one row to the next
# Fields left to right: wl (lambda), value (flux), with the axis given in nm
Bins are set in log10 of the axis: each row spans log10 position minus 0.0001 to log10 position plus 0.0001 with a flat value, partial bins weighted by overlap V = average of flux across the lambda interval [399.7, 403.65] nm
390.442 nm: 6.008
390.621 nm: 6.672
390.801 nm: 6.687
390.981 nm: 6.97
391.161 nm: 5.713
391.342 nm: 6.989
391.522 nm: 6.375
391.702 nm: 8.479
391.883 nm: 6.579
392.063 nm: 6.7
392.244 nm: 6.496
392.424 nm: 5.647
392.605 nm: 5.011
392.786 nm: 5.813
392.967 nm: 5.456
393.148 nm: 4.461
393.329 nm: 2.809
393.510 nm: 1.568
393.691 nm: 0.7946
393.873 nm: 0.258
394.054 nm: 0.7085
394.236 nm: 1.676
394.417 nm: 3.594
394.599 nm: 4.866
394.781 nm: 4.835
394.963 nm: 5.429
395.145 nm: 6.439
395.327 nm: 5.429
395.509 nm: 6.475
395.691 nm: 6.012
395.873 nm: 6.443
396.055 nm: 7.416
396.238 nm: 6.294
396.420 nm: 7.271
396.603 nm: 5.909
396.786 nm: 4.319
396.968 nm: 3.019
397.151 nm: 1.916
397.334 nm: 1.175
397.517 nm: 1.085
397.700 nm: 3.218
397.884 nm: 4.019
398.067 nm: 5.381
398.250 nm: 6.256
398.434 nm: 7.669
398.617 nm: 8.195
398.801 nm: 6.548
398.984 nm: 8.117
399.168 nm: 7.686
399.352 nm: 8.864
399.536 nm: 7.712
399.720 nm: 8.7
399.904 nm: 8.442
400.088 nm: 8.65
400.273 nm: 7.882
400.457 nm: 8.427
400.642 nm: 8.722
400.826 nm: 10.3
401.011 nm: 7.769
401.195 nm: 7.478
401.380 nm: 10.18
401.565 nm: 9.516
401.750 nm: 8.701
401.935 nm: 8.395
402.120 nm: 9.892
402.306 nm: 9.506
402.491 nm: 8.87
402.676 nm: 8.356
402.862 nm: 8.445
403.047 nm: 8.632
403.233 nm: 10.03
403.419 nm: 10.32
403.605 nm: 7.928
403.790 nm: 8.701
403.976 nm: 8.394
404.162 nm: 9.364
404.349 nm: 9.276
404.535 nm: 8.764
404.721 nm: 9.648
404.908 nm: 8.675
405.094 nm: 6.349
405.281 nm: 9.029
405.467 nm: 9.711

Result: 8.88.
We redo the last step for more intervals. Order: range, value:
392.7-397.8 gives 4.09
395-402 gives 6.73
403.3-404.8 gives 9.06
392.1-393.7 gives 4.48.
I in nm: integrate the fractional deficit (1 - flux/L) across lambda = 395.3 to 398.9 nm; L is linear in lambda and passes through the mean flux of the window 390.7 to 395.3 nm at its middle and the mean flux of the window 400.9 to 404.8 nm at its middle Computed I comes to 0.72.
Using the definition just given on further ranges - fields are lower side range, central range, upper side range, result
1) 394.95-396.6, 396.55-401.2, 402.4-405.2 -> 0.62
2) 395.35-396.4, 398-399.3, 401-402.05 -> 0.07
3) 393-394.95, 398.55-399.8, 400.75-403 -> -0.21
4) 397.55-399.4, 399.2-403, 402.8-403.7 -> -0.43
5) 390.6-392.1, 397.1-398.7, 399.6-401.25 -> 0.73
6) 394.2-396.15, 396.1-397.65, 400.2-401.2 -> 0.57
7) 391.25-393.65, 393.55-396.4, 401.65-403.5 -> 0.89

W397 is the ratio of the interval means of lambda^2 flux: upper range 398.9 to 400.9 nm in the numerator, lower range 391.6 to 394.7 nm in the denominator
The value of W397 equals 2.1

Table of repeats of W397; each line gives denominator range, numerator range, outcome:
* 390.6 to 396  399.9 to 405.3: 1.84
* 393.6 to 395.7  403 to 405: 2.50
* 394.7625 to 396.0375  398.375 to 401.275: 1.39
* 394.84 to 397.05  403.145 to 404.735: 1.62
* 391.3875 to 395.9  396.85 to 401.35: 1.44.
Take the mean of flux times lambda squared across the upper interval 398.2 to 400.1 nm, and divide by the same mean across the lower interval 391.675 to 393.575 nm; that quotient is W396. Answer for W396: 1.5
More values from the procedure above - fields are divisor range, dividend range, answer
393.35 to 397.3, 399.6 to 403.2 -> 2.13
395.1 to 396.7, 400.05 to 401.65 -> 1.40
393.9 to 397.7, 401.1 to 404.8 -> 2.12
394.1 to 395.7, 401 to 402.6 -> 1.94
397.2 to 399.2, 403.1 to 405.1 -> 1.75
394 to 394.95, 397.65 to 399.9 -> 2.09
